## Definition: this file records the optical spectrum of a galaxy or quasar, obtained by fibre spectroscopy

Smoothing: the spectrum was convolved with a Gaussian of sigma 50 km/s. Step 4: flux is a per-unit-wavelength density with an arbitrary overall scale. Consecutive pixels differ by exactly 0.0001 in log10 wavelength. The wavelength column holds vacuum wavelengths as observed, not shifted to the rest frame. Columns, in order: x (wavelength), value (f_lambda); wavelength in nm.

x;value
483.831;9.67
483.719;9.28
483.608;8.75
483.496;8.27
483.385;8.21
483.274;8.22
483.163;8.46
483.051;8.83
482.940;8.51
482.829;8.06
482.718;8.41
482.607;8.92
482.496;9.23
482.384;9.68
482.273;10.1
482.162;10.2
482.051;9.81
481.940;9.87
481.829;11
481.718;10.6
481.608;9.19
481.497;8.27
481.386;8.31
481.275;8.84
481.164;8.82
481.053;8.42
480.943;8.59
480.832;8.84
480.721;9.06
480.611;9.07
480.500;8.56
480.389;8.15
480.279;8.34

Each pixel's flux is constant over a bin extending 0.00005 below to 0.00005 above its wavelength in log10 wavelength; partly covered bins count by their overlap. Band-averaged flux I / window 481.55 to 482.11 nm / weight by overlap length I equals 10.1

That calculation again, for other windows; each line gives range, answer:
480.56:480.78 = 9.08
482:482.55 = 9.79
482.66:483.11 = 8.45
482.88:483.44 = 8.45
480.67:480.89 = 8.92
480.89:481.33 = 8.67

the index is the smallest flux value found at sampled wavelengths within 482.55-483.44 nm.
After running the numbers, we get 8.06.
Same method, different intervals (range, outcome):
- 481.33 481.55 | 8.27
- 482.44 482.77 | 8.41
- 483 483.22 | 8.46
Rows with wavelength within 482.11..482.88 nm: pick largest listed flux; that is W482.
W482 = 10.2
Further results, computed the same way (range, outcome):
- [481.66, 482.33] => 11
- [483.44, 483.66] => 8.75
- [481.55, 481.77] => 10.6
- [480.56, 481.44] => 9.07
